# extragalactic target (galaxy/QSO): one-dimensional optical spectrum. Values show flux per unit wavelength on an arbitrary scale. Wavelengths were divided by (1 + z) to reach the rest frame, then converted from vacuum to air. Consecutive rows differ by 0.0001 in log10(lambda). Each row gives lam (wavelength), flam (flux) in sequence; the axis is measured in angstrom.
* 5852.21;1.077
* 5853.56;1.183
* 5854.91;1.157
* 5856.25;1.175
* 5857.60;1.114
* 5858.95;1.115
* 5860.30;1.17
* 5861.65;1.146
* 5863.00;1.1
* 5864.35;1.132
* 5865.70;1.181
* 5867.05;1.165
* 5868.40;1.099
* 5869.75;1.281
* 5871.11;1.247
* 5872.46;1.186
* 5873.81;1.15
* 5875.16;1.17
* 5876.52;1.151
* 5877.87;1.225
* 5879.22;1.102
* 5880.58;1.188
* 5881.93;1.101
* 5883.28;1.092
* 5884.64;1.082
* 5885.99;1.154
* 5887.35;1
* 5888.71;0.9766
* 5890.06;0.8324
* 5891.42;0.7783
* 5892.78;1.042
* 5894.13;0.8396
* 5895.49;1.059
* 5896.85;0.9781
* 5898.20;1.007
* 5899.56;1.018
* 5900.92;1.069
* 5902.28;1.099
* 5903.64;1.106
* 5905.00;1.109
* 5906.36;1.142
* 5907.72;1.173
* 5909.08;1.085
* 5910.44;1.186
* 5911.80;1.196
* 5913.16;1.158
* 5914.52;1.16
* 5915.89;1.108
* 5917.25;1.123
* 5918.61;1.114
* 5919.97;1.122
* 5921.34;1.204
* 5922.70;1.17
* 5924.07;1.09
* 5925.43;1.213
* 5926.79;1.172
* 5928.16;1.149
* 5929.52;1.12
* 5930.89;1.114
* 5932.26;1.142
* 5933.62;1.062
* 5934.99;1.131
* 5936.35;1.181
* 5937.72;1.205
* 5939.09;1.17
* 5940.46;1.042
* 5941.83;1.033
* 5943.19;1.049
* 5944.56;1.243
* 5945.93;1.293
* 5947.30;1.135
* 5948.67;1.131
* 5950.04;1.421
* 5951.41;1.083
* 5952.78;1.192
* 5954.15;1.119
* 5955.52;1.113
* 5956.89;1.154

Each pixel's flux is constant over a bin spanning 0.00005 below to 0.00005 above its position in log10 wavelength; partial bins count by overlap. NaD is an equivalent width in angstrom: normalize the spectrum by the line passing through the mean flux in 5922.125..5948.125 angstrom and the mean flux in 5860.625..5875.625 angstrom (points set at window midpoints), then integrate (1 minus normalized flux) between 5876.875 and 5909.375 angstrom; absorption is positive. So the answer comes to 2.98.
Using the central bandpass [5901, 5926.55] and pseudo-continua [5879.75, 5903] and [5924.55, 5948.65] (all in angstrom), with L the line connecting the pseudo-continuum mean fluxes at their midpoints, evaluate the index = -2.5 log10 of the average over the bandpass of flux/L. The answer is -0.06 mag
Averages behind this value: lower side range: 1.02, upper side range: 1.14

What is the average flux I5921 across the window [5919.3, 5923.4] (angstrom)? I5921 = 1.16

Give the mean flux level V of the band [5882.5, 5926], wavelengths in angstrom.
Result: 1.08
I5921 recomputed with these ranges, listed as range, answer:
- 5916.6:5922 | 1.14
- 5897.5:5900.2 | 1.01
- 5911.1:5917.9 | 1.15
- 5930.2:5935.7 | 1.11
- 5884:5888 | 1.08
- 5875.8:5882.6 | 1.15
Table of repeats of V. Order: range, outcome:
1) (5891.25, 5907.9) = 1.04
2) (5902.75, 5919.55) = 1.14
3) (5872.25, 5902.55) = 1.05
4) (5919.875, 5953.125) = 1.15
